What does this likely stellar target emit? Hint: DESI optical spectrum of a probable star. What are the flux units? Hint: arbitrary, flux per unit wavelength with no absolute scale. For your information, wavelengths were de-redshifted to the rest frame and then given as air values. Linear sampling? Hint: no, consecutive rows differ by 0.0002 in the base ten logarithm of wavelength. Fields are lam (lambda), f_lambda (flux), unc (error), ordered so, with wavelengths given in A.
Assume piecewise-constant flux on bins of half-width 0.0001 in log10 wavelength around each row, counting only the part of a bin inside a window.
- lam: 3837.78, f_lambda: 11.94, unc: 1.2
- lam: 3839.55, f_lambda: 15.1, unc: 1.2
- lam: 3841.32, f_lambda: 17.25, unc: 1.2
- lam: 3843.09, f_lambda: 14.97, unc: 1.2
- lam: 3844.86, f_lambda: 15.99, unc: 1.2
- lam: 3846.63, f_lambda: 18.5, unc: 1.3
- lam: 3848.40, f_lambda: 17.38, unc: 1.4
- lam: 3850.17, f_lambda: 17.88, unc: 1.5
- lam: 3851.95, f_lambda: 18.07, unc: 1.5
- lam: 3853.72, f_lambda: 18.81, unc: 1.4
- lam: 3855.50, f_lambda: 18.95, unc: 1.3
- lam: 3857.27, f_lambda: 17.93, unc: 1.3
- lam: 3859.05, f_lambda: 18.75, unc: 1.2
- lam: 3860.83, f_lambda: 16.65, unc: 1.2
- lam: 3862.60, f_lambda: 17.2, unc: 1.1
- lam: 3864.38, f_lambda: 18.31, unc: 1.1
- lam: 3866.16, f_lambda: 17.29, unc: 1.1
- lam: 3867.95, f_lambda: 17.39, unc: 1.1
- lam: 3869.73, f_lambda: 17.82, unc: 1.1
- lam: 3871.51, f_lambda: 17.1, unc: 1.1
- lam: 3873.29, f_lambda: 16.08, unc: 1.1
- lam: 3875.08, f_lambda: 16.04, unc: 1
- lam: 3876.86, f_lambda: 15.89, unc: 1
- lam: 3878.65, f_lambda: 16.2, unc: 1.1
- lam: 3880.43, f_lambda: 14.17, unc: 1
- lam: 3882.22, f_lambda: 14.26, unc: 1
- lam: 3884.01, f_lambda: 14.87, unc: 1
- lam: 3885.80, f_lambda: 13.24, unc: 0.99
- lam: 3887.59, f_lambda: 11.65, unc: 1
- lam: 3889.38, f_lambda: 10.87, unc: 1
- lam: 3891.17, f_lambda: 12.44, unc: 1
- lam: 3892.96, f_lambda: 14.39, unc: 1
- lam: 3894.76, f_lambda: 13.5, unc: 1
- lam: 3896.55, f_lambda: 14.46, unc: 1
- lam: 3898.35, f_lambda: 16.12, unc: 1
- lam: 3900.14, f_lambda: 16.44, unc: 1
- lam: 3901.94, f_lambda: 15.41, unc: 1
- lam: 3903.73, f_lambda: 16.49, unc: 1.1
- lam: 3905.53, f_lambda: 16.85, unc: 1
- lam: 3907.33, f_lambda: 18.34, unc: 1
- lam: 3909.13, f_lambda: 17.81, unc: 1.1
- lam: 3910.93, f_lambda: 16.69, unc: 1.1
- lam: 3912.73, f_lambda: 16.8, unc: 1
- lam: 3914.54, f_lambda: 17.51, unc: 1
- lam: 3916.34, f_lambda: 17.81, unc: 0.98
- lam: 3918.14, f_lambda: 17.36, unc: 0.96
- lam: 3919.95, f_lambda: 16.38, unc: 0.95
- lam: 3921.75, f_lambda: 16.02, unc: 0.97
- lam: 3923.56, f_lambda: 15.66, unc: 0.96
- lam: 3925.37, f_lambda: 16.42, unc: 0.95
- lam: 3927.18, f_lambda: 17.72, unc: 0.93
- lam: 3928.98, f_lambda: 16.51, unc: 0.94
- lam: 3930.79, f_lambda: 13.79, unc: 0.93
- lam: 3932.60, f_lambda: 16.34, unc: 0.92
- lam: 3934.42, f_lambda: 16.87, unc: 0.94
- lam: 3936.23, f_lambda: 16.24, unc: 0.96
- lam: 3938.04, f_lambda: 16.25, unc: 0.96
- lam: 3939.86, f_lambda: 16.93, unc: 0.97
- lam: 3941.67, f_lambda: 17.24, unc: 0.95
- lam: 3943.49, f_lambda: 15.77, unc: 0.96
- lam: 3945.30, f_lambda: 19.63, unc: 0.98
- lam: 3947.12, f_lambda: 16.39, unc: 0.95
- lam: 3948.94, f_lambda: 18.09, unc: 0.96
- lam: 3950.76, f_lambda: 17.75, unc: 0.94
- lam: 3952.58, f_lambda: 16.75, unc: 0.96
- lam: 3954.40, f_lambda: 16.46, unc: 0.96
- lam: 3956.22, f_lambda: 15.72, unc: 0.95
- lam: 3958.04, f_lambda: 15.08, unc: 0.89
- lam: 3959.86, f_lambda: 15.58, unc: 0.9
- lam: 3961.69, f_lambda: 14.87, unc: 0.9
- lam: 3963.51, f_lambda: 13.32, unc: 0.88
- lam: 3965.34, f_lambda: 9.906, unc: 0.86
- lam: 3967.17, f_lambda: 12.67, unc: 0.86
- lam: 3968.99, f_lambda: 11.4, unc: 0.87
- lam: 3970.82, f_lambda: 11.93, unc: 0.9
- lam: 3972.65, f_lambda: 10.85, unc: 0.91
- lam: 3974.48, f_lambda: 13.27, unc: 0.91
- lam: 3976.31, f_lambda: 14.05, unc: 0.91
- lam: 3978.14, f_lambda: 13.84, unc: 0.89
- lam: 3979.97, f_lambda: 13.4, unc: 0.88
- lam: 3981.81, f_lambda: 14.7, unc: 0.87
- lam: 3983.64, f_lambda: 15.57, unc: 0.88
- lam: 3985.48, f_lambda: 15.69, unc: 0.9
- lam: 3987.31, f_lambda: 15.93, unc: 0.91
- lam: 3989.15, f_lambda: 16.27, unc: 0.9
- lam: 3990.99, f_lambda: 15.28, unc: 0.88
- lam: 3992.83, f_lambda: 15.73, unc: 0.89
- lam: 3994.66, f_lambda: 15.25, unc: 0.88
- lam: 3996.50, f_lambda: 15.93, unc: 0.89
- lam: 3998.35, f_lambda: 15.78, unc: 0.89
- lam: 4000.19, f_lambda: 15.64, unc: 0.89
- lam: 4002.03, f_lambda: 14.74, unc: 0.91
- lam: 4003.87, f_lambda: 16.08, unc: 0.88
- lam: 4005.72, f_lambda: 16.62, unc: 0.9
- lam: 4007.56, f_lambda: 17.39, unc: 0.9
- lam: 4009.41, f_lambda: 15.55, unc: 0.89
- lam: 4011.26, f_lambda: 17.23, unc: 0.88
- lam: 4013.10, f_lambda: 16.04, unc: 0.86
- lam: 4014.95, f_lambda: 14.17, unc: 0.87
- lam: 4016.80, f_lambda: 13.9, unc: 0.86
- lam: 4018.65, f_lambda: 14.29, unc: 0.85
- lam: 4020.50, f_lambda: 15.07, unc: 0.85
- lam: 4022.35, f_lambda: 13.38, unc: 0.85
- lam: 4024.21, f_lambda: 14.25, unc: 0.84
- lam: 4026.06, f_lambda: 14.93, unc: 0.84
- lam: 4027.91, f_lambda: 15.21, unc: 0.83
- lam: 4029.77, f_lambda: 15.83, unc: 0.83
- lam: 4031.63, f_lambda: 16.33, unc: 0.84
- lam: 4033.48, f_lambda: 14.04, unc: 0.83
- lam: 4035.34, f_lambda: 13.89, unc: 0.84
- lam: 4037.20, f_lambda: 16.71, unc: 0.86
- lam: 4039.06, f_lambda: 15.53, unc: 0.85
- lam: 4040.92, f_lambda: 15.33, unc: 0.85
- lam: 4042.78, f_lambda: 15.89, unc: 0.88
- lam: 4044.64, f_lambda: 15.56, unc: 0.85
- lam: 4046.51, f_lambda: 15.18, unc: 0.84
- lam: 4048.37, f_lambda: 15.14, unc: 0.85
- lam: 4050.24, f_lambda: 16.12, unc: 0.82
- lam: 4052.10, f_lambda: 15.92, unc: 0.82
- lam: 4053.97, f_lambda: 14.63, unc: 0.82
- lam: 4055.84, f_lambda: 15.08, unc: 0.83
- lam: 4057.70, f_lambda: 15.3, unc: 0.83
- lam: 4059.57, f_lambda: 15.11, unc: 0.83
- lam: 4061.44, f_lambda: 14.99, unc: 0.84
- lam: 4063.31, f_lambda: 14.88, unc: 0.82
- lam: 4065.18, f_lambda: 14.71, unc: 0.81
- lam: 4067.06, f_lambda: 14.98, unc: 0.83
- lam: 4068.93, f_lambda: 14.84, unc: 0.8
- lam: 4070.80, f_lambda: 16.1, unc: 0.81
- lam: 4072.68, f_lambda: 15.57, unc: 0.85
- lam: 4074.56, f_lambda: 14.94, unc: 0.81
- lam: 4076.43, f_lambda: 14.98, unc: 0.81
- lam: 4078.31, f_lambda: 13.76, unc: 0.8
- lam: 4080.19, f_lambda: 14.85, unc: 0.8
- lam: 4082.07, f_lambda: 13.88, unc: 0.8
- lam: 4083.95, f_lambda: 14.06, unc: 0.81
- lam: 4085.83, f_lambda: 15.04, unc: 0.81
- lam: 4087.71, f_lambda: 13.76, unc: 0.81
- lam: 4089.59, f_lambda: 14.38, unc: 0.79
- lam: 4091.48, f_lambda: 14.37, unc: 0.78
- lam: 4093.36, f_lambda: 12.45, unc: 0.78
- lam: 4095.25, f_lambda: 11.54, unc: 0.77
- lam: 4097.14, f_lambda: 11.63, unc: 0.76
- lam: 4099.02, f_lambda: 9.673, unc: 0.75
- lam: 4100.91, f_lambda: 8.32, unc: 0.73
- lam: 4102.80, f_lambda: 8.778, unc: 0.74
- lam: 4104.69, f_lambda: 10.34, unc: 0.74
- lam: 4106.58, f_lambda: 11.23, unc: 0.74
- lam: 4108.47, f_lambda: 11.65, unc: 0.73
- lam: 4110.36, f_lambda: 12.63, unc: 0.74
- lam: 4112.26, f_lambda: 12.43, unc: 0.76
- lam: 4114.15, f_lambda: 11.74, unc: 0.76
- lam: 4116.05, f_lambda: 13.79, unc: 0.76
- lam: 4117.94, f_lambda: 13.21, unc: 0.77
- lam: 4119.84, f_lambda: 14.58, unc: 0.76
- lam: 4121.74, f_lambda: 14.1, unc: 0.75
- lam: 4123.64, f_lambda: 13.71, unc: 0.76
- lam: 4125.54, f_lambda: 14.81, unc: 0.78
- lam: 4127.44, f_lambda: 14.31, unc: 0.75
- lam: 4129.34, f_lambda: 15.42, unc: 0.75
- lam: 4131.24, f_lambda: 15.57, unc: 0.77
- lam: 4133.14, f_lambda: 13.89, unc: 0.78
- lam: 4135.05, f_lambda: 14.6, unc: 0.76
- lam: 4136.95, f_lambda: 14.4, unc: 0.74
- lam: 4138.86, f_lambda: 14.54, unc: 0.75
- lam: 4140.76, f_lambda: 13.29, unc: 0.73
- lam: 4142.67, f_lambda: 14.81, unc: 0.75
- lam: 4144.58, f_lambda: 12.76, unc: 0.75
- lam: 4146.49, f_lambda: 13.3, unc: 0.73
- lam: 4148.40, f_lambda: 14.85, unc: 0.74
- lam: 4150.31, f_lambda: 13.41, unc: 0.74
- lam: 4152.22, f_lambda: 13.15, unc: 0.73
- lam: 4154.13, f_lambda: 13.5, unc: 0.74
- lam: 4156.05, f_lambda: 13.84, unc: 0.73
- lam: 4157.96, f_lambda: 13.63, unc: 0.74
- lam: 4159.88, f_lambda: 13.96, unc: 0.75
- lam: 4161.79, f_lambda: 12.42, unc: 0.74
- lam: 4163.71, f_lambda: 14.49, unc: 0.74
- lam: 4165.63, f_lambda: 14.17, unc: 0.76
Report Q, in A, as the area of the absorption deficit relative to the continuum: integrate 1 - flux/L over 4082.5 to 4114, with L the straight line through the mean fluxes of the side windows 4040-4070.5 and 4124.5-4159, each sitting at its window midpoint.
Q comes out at 5.69 A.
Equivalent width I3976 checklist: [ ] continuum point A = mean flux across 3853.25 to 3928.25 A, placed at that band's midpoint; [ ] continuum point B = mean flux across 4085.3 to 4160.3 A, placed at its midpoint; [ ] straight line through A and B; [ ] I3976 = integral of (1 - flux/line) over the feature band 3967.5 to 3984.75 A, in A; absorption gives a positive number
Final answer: 2.1 A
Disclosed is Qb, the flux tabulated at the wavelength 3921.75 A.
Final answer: 16.02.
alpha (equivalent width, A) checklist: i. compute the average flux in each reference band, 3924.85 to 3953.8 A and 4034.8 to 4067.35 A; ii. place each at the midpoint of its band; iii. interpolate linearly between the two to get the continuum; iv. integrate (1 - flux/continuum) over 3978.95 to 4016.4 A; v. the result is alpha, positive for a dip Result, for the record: 0.9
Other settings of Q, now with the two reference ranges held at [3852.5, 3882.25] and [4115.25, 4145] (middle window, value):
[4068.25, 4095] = 0.7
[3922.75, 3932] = 0.2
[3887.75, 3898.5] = 2.2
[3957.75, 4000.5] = 4.5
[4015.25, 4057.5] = 0.5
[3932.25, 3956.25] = -1.0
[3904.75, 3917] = -0.6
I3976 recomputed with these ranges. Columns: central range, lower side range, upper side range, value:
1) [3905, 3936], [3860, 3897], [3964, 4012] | -3.6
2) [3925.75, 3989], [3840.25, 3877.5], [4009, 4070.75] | 3.8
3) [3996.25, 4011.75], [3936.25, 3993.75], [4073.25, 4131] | -1.7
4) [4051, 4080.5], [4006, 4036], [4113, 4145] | -0.7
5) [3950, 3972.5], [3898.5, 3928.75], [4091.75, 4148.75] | 2.6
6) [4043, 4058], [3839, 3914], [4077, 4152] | -1.5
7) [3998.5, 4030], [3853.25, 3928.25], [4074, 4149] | -1.6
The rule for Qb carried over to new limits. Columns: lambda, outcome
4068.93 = 14.84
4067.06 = 14.98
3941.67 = 17.24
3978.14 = 13.84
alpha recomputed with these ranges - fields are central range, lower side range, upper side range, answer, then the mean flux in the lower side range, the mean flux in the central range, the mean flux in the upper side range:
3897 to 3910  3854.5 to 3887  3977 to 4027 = -0.39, 16.5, 16.7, 15.3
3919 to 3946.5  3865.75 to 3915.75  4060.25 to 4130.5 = -2.53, 15.6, 16.5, 13.4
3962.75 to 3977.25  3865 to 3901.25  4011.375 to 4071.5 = 2.81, 15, 12.2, 15.1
